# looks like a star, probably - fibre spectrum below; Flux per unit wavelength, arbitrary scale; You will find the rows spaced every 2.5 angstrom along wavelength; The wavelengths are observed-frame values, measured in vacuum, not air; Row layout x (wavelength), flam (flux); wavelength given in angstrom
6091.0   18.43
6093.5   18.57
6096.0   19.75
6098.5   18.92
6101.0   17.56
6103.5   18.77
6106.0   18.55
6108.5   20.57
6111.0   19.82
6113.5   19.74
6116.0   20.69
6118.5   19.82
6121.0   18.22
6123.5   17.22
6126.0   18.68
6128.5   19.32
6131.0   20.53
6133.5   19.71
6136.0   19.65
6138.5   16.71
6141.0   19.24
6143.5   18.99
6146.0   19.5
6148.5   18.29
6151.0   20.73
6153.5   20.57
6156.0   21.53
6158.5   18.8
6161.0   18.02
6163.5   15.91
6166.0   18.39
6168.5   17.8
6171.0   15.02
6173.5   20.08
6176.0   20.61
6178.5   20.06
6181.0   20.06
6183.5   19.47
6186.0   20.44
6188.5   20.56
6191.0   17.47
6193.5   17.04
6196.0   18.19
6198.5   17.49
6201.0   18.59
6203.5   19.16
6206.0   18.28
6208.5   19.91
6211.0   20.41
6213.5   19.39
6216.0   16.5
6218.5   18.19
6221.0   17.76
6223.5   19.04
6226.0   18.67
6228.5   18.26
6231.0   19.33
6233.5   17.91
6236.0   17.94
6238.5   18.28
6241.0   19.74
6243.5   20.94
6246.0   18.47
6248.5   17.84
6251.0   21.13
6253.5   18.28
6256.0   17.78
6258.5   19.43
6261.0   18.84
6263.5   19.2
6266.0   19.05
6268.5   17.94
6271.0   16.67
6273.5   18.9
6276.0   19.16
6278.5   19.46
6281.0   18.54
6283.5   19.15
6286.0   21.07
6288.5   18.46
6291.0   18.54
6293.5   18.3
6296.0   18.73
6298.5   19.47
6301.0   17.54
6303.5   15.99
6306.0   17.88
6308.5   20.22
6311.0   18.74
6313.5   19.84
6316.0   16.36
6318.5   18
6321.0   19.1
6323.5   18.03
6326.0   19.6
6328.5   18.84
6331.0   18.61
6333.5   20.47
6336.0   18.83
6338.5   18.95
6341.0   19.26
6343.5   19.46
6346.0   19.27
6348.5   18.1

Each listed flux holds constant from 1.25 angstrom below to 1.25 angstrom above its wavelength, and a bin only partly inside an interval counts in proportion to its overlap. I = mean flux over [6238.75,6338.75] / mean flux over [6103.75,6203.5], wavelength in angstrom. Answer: 1.0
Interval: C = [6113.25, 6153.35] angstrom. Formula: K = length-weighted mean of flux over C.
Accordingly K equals 19.2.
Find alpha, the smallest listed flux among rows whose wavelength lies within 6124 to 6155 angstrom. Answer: 16.71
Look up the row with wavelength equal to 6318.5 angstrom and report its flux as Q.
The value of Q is 18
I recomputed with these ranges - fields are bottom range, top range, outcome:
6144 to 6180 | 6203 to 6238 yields 0.98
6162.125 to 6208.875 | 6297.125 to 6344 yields 1.00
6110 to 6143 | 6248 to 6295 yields 0.98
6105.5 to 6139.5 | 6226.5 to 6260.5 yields 0.98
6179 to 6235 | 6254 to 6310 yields 0.99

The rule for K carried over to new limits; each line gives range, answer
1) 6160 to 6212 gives 18.7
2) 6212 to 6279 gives 18.7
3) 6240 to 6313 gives 18.8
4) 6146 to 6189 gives 19.2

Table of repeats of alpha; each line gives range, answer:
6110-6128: 17.22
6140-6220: 15.02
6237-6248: 18.28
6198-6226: 16.5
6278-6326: 15.99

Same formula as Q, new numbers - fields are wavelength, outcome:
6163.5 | 15.91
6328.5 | 18.84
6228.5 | 18.26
